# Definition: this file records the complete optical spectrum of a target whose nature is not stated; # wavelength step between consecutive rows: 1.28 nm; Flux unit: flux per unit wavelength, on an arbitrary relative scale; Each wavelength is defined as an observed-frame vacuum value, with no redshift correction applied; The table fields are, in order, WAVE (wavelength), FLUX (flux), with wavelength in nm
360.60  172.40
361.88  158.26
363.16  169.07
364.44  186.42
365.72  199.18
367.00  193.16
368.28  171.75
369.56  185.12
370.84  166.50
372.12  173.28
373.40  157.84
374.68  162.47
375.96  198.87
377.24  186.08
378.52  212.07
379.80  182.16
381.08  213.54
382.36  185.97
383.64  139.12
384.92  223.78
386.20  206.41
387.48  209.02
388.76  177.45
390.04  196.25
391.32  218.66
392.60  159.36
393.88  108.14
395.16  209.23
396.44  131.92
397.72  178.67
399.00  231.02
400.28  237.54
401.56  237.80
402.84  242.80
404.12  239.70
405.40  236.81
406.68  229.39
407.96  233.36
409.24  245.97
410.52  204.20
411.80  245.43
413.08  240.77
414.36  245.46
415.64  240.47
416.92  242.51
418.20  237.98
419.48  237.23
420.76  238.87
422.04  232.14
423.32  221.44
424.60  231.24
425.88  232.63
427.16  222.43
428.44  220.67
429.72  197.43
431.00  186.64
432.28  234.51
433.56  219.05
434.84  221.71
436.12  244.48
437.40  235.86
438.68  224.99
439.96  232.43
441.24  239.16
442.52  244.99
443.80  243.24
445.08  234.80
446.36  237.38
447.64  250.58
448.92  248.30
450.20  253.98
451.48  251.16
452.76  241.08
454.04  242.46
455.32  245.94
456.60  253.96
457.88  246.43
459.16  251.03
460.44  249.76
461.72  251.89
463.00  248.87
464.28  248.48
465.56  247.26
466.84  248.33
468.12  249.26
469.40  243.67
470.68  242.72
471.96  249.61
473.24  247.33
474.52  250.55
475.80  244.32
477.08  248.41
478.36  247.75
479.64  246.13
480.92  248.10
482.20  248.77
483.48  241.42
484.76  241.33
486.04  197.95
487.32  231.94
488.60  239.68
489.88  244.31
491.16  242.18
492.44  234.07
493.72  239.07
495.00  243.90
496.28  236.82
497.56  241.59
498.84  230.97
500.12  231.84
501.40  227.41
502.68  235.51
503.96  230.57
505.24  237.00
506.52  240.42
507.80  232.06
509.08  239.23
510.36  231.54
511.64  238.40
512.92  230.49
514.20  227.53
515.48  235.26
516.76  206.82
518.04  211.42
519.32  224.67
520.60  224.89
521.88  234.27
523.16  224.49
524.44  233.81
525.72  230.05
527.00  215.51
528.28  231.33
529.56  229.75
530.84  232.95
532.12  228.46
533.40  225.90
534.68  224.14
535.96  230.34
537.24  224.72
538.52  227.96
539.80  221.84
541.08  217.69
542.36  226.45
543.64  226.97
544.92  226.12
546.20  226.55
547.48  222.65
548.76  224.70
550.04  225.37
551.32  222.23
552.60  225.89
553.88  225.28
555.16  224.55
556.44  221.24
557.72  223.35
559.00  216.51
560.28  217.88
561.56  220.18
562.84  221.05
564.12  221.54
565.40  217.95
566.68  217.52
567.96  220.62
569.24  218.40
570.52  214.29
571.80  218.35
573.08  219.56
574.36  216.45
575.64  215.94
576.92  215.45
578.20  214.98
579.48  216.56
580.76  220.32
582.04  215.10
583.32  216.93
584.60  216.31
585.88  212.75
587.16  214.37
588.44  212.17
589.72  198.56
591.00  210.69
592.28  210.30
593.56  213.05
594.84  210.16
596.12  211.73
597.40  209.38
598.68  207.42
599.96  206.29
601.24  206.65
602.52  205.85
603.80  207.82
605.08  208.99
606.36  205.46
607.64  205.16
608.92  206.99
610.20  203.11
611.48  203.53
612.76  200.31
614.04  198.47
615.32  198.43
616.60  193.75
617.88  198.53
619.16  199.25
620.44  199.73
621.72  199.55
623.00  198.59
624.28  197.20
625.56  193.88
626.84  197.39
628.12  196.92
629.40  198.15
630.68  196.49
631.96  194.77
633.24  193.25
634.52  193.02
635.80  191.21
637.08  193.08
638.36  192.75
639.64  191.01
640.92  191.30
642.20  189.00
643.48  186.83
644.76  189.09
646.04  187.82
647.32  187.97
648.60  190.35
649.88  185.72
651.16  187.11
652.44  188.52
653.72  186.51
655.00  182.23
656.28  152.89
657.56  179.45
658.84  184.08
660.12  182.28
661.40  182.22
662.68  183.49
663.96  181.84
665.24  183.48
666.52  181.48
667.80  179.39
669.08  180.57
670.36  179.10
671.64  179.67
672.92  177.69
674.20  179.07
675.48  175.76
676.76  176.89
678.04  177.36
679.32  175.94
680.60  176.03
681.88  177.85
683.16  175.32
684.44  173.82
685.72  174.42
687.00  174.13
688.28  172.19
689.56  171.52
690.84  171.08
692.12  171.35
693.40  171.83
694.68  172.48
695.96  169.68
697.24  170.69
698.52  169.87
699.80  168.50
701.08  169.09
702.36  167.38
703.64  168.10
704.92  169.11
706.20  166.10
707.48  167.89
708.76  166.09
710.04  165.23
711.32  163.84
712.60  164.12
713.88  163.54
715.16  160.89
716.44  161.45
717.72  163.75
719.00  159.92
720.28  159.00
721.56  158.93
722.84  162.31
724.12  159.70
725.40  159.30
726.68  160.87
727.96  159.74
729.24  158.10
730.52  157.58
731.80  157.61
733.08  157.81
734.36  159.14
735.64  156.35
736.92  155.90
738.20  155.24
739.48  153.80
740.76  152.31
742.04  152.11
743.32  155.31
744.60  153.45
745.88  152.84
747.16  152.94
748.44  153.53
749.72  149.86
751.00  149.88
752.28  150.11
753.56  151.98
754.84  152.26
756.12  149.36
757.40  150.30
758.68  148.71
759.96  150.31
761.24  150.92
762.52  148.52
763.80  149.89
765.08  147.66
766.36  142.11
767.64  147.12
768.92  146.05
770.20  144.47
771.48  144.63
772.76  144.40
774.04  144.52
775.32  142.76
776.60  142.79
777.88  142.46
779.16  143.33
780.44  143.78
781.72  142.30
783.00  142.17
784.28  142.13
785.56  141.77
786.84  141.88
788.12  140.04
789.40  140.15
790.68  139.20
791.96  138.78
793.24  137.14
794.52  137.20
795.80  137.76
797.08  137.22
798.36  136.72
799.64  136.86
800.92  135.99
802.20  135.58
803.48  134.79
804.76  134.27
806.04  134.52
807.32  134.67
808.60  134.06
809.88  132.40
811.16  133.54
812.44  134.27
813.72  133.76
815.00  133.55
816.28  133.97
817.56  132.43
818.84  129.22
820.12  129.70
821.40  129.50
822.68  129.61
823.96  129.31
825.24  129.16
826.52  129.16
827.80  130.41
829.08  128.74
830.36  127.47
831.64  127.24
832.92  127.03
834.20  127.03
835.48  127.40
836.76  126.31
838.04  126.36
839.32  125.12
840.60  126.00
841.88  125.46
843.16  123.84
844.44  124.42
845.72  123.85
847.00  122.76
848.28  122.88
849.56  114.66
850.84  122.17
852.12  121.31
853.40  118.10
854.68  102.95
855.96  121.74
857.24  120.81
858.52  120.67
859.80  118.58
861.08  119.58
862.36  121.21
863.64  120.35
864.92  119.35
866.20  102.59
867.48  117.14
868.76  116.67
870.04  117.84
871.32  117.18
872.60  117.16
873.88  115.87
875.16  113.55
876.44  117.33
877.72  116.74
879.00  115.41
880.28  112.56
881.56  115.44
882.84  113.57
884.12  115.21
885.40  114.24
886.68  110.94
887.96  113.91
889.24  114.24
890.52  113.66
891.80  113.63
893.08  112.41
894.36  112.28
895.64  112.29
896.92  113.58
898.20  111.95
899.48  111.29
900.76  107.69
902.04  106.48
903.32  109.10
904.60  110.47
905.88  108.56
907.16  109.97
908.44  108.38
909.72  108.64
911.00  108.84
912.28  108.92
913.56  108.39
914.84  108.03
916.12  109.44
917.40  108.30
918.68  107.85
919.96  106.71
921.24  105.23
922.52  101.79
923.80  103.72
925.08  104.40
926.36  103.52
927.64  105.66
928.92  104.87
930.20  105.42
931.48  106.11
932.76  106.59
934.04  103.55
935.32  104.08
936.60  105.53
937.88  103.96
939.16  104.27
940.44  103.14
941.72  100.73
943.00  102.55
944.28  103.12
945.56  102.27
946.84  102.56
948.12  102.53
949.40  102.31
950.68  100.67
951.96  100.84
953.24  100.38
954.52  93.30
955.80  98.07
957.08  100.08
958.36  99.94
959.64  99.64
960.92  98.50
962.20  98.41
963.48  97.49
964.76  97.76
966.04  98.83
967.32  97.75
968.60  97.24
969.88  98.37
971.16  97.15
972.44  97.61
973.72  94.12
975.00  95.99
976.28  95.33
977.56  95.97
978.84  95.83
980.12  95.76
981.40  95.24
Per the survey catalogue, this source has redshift 0.000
